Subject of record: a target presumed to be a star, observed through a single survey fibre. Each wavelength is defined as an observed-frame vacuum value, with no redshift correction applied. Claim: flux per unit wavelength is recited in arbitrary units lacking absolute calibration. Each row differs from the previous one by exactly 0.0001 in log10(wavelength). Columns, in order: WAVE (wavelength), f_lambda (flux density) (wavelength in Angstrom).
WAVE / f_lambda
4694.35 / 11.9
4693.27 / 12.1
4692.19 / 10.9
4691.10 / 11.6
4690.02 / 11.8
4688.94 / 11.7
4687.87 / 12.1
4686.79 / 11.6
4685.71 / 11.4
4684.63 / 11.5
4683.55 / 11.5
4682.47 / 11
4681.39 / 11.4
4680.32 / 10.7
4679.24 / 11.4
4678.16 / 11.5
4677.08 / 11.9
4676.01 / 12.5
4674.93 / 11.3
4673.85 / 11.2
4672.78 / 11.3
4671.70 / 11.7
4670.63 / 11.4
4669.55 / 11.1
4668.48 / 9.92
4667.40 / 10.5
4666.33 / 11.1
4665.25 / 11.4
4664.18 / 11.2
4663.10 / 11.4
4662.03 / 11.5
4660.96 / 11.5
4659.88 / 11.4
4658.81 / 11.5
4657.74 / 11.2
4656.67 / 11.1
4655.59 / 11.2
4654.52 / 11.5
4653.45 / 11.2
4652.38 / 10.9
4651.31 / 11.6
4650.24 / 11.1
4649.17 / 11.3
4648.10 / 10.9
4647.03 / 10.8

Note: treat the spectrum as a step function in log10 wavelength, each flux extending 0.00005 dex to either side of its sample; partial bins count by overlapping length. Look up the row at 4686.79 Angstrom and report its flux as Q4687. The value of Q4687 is 11.6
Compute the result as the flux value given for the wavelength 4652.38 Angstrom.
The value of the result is 10.9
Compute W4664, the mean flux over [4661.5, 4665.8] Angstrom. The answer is 11.4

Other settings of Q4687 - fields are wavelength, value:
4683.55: 11.5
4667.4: 10.5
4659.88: 11.4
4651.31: 11.6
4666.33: 11.1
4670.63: 11.4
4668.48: 9.92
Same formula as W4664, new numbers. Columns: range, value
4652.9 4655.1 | 11.4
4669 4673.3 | 11.4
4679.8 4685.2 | 11.2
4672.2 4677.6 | 11.6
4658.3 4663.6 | 11.5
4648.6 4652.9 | 11.2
